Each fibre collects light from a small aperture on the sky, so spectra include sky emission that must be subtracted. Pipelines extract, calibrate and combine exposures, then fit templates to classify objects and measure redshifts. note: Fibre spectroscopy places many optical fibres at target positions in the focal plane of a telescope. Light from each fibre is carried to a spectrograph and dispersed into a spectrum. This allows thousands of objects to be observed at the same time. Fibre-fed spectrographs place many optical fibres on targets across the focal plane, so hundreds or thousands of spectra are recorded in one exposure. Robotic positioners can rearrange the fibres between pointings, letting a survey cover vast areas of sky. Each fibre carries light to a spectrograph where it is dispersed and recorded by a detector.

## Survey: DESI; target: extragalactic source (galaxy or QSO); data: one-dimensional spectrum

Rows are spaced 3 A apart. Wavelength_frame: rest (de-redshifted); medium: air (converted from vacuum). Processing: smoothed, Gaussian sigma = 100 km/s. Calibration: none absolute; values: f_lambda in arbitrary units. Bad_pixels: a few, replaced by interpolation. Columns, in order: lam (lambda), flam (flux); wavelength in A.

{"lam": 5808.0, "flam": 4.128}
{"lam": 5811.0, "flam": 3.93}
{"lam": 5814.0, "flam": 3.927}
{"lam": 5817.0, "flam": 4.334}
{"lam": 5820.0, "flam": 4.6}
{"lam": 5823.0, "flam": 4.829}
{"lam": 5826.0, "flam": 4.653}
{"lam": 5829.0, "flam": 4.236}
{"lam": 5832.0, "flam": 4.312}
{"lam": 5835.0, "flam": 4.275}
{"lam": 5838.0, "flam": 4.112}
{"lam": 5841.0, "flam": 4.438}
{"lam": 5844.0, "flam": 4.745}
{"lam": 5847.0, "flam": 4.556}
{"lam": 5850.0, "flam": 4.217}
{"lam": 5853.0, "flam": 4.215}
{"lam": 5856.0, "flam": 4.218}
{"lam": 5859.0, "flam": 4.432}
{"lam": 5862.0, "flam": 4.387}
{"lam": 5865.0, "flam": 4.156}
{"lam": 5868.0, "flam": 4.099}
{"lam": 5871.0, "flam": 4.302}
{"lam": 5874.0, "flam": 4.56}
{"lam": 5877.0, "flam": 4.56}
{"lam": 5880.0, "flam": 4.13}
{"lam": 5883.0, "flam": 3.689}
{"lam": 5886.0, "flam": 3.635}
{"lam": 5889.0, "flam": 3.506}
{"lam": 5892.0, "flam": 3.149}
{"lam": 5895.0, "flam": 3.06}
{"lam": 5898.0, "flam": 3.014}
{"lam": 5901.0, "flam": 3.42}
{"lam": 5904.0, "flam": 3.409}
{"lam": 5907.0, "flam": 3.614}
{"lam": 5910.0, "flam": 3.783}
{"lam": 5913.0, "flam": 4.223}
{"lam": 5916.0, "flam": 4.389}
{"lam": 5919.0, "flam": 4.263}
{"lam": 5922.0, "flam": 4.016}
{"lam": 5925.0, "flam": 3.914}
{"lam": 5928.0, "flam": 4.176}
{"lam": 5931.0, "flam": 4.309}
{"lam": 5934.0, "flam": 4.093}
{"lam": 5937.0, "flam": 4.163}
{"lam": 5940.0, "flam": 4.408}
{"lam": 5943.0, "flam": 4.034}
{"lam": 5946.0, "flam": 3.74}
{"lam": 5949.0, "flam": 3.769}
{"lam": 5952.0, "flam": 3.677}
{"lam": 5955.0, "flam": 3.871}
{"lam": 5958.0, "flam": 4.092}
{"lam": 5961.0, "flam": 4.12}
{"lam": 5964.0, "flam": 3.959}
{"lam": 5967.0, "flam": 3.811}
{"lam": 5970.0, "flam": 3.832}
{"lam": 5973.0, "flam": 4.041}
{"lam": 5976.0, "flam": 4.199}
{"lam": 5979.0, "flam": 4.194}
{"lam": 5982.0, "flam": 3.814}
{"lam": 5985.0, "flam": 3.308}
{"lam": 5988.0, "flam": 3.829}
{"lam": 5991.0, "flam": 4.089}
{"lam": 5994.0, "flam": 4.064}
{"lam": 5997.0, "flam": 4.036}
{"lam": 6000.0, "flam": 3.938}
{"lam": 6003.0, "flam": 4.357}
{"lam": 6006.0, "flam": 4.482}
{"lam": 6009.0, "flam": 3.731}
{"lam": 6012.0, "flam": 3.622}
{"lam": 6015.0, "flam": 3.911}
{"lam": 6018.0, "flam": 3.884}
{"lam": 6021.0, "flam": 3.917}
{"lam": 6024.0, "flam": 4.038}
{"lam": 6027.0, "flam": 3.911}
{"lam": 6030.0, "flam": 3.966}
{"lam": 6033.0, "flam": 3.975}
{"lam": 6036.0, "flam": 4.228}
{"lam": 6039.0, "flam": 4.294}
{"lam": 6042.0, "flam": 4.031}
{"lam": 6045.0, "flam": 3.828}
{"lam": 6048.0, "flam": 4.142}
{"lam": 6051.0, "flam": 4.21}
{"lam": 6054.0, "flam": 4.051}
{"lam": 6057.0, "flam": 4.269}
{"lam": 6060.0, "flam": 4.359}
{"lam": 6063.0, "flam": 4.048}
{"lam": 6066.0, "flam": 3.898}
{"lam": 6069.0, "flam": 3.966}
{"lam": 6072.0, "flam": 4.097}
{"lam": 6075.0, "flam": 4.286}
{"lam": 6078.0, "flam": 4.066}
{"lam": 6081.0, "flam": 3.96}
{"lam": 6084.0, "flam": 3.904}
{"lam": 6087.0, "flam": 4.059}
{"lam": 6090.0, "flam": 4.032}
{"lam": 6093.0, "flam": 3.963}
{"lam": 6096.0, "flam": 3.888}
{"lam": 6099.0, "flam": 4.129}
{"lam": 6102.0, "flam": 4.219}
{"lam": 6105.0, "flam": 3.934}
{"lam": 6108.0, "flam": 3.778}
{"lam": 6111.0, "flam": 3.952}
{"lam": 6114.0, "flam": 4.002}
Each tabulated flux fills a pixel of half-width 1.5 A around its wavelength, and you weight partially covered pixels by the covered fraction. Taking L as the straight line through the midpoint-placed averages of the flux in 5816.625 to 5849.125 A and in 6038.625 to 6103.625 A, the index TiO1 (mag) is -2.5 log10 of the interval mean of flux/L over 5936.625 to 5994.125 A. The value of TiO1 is 0.08 mag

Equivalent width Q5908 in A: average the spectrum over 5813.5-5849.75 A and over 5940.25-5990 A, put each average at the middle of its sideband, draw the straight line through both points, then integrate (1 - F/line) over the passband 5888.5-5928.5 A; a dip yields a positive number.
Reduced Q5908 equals 4.1 A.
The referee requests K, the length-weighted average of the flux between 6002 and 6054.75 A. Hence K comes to 4.03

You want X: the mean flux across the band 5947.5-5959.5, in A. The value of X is 3.85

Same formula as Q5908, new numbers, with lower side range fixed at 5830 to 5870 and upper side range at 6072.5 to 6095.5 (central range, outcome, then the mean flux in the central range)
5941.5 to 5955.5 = 1.3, 3.81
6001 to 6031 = 1.0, 3.98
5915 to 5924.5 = 0.1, 4.18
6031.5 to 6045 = 0.0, 4.1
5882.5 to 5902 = 4.3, 3.33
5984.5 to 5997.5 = 0.8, 3.89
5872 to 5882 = -0.2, 4.37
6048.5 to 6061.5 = -0.5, 4.22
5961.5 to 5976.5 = 0.8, 3.96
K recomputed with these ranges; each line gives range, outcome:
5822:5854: 4.41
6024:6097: 4.06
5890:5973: 3.86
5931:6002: 3.97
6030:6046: 4.07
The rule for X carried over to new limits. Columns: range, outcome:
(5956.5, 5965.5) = 4.06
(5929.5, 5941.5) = 4.24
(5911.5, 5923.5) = 4.22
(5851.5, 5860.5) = 4.29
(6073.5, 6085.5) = 4.05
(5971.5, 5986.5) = 3.91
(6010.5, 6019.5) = 3.81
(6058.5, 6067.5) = 4.1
